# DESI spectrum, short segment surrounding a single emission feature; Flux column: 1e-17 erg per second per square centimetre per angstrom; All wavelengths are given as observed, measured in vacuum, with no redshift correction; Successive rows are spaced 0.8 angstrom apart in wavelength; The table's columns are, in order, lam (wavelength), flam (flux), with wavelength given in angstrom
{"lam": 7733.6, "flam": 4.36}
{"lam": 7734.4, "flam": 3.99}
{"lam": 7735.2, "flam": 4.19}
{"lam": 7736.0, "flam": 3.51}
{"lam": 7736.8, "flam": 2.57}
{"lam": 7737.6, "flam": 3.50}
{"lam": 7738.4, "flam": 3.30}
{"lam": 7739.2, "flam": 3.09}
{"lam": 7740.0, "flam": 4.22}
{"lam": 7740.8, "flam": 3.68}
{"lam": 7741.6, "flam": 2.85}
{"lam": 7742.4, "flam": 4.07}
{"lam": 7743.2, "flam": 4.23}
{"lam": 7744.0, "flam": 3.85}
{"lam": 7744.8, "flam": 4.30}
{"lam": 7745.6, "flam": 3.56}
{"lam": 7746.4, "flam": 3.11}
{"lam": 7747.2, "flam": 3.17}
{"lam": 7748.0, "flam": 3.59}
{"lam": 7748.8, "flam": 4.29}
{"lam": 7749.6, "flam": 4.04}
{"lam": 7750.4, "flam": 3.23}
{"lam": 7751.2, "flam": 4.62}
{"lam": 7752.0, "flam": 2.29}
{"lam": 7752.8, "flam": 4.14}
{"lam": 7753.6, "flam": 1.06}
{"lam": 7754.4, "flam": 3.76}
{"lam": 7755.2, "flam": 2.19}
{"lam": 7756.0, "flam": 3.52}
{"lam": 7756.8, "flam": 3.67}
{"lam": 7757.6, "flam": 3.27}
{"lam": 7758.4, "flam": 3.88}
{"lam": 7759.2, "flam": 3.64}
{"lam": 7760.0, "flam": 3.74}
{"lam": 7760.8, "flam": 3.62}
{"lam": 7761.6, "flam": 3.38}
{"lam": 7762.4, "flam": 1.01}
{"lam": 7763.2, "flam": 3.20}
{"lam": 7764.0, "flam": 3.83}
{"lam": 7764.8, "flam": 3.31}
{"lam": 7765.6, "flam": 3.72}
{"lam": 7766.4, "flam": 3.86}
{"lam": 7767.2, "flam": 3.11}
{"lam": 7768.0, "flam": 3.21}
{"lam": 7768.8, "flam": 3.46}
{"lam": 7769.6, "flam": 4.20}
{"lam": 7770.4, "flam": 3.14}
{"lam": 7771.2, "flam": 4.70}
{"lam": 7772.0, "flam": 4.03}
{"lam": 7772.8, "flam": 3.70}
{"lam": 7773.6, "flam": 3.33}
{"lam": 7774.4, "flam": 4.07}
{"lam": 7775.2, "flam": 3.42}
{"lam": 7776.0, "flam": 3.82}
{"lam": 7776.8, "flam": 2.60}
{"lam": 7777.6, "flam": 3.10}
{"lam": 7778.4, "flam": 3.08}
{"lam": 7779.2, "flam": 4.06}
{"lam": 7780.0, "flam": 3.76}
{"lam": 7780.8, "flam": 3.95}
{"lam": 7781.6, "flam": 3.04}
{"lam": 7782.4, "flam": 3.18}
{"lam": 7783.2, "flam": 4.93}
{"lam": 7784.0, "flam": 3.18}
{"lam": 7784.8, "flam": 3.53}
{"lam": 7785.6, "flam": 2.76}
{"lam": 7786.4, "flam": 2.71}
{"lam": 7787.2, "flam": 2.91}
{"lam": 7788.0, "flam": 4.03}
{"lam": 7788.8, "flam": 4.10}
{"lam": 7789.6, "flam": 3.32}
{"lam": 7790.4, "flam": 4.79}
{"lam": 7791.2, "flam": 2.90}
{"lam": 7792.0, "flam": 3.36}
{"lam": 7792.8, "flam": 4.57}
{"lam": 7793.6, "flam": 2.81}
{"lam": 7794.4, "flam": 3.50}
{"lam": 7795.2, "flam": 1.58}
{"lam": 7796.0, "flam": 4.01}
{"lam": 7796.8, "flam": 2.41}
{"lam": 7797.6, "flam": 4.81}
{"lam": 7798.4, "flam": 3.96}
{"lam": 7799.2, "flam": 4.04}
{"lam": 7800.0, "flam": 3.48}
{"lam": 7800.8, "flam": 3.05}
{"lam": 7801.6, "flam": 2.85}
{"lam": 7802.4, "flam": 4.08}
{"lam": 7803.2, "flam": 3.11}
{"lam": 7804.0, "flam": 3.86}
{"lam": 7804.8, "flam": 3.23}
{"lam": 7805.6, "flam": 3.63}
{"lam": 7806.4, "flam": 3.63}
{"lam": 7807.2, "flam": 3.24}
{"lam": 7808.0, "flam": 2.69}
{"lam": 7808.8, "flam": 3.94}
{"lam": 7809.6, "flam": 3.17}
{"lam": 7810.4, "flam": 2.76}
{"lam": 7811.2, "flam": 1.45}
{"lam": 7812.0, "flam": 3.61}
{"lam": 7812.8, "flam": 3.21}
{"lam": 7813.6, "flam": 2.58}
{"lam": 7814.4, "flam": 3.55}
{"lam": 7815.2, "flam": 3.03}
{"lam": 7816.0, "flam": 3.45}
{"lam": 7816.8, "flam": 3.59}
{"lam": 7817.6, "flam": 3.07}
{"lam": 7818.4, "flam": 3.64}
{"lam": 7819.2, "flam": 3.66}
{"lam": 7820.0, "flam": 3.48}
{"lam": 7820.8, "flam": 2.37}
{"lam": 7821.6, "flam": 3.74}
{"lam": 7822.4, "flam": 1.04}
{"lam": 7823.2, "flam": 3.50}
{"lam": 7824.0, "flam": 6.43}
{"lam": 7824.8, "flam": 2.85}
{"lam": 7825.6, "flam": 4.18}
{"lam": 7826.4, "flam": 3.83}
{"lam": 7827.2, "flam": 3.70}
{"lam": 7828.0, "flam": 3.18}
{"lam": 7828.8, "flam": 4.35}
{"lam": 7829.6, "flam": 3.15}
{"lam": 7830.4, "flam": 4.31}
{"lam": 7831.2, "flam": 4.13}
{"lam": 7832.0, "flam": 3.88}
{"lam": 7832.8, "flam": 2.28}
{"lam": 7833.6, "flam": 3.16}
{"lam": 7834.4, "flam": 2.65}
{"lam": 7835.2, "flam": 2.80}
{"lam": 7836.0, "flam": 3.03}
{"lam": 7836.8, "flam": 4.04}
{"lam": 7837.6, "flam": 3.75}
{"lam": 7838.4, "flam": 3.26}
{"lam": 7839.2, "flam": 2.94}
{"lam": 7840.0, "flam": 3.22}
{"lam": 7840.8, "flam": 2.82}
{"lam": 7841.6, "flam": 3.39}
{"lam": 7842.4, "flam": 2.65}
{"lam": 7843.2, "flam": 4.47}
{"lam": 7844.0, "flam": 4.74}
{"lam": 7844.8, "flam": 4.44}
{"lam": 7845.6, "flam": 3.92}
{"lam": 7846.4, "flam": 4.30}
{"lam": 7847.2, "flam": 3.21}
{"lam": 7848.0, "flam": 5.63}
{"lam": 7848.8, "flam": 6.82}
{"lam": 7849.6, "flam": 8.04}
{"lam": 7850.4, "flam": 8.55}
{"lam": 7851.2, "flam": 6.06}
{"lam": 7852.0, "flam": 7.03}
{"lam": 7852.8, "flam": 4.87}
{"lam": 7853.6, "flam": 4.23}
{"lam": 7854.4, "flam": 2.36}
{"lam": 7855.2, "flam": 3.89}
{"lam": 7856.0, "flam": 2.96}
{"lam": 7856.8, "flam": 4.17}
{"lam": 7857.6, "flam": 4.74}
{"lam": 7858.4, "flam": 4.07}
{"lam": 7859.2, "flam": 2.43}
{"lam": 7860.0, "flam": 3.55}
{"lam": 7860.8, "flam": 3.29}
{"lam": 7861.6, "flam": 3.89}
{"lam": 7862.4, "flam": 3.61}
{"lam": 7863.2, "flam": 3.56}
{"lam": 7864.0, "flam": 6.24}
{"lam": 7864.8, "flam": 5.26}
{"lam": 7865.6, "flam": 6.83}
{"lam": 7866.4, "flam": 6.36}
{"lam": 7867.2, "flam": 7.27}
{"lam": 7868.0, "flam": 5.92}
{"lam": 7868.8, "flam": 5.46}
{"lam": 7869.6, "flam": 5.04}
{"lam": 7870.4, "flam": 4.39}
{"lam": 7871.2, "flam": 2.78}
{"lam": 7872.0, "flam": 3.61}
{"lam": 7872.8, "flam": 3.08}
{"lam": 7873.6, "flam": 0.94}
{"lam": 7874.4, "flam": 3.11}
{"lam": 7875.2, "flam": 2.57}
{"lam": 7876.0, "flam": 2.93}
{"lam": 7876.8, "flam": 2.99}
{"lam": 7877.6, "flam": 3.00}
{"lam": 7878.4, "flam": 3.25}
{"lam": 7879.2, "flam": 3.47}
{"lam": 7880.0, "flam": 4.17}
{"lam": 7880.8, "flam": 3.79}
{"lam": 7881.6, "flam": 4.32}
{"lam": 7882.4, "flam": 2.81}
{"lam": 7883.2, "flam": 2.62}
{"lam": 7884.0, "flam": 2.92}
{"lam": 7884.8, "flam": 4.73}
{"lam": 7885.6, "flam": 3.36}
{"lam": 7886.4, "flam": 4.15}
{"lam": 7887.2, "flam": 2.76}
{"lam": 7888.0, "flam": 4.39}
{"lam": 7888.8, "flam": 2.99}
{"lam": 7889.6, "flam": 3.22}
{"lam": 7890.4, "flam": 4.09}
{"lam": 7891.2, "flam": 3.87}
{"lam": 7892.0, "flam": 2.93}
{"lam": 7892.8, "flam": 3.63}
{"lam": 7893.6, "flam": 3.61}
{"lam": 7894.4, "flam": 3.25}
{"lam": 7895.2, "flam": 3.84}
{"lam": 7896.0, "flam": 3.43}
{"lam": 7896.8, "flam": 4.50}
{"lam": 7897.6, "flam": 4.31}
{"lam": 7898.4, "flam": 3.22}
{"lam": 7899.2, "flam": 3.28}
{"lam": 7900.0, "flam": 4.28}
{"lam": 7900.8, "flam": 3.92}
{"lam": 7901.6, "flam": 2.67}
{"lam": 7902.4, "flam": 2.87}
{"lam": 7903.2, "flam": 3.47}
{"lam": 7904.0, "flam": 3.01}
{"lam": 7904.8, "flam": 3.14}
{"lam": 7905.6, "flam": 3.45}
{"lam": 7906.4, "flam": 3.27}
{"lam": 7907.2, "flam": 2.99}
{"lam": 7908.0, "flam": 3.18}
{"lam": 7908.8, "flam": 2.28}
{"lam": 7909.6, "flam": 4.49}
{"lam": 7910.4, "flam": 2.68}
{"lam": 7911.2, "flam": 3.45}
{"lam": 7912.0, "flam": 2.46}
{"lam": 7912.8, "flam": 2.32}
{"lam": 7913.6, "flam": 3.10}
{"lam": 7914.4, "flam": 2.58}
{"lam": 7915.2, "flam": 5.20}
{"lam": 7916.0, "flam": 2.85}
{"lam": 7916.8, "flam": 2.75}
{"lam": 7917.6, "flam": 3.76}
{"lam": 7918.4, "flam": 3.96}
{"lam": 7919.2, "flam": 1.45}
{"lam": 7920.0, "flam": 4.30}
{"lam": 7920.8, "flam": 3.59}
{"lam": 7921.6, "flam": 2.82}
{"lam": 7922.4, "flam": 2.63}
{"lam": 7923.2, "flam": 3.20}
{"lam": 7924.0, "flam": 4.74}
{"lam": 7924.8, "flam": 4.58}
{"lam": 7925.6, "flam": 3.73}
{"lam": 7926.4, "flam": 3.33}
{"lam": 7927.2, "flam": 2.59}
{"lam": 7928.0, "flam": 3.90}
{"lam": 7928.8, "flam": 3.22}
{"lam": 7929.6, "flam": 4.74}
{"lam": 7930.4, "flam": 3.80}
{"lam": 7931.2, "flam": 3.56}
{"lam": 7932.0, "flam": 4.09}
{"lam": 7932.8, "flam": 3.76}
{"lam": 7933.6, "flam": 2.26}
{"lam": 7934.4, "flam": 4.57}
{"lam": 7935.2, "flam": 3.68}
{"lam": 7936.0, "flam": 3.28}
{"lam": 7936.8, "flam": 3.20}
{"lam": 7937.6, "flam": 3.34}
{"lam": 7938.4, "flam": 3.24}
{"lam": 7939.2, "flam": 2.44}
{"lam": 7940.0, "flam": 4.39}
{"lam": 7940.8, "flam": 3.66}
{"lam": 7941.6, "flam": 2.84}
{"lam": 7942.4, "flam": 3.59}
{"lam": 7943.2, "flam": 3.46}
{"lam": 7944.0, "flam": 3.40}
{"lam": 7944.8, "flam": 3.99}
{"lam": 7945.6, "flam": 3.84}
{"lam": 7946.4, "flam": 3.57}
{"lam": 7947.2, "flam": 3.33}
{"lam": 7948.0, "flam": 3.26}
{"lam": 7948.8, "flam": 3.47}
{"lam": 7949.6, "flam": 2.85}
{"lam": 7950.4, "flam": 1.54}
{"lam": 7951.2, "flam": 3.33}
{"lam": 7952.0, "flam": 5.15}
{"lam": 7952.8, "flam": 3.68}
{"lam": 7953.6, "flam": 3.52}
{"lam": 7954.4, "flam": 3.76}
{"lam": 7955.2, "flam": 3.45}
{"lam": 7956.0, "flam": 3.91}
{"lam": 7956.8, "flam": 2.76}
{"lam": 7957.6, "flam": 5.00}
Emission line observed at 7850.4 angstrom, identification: [S II] 6716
